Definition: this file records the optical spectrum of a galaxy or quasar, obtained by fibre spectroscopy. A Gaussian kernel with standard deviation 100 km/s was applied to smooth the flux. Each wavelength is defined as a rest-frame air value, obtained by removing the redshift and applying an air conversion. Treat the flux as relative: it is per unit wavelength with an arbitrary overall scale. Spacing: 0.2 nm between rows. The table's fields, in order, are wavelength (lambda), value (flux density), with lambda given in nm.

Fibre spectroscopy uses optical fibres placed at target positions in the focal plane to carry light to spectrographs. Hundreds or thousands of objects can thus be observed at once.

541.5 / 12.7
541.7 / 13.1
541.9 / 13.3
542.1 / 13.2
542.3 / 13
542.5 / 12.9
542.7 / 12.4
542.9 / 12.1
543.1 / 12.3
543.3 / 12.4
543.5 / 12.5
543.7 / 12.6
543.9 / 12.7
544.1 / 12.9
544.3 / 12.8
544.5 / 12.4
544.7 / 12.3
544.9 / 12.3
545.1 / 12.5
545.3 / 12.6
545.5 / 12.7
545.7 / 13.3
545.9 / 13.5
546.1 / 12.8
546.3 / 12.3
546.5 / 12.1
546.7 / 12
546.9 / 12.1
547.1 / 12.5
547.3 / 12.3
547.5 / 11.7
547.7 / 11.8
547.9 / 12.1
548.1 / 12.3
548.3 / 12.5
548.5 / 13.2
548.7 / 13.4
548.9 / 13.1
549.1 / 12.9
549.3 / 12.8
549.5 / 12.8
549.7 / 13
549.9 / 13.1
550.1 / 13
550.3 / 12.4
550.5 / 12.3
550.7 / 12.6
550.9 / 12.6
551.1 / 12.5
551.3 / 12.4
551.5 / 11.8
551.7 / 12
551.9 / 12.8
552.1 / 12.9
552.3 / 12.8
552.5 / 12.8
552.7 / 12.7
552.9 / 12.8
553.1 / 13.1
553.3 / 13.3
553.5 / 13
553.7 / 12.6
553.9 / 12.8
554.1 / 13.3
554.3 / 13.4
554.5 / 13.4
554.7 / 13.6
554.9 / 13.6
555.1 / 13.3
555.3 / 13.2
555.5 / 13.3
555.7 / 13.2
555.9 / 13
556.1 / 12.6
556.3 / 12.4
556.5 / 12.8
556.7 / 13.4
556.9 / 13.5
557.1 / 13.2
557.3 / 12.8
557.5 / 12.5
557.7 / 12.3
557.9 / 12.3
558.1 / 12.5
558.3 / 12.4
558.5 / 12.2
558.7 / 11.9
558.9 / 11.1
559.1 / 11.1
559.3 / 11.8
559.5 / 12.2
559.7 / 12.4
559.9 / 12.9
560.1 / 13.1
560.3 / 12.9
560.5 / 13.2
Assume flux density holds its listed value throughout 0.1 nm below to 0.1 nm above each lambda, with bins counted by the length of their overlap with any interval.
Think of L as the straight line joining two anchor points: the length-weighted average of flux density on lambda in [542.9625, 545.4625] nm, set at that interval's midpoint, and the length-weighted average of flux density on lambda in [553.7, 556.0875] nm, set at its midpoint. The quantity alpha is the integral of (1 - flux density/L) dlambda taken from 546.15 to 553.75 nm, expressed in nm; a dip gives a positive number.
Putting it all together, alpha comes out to 0.18 nm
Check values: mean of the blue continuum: 12.5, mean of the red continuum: 13.2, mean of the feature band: 12.6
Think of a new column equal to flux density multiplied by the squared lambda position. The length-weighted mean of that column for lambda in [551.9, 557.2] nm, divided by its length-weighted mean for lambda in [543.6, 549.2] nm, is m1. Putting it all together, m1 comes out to 1.1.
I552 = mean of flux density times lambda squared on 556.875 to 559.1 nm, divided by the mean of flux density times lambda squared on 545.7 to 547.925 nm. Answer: 1.0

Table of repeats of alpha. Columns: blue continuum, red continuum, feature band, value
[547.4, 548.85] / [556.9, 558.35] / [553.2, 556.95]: -0.16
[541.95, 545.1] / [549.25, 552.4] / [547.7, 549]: -0.01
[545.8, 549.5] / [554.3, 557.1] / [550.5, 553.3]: 0.06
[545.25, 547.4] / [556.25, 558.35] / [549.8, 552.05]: 0.02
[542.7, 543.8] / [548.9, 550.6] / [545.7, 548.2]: 0.06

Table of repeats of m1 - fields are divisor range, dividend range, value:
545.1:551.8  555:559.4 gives 1.03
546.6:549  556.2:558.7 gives 1.06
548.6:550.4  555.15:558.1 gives 1.02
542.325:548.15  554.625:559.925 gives 1.06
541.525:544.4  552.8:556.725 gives 1.07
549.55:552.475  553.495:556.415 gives 1.06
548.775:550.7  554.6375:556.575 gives 1.04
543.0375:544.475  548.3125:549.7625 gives 1.05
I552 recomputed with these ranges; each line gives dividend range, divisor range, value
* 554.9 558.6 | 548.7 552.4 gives 1.04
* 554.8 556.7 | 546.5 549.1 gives 1.08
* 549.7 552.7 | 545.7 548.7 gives 1.03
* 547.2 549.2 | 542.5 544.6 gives 1.02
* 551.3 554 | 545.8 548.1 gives 1.06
